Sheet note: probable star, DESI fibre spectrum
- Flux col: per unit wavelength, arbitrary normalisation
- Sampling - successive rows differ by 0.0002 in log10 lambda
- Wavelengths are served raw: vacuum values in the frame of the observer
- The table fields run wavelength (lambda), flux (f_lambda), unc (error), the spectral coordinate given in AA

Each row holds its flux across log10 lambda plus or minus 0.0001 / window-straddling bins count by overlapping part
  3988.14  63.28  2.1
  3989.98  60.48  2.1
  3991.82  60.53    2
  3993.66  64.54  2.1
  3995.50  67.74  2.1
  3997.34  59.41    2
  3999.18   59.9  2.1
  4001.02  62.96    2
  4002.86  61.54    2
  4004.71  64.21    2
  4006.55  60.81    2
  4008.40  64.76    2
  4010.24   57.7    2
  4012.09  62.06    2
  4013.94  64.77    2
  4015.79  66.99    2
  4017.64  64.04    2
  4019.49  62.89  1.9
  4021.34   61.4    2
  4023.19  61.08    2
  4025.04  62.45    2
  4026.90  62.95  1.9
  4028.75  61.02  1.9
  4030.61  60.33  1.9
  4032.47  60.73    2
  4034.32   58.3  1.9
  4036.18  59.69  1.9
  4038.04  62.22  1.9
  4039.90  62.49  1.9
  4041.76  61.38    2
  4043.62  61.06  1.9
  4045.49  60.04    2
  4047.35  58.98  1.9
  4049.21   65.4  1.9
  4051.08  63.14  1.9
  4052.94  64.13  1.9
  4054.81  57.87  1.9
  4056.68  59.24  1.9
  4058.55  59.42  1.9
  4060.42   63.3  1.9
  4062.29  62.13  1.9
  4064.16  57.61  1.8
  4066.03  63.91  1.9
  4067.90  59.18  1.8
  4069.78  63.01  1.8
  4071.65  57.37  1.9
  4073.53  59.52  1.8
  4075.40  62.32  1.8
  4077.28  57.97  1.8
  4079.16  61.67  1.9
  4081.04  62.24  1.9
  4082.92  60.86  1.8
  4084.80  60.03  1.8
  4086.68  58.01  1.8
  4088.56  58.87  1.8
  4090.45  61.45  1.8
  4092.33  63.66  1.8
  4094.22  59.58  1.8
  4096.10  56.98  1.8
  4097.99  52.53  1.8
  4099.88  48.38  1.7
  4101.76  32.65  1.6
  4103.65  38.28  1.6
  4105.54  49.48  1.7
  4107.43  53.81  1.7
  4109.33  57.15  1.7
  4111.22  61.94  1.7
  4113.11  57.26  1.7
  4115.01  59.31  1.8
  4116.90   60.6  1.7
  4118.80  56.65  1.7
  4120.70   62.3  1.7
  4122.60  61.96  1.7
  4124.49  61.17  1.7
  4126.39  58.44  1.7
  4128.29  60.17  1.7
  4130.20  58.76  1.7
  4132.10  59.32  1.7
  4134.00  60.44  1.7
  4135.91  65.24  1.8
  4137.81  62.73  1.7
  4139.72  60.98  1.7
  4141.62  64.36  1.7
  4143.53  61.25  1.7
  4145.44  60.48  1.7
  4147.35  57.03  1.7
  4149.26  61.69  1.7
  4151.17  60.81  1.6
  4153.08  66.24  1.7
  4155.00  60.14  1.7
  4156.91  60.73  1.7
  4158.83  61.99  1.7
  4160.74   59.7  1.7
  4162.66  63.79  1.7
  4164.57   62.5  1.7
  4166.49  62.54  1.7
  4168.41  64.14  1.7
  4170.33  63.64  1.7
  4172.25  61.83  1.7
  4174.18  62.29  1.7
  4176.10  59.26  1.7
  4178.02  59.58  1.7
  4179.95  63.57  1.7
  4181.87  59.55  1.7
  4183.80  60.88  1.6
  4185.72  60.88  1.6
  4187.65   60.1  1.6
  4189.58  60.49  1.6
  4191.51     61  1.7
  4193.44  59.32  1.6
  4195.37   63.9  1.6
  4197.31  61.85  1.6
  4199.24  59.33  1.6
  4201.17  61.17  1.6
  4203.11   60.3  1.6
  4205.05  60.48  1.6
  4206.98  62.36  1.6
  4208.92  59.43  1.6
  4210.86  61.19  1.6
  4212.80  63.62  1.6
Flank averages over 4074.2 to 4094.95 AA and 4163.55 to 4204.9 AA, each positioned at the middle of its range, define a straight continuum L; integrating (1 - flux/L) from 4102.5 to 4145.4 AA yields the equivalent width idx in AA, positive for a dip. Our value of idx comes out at 1.59 AA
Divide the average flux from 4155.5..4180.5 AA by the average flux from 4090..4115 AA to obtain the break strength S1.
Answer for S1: 1.16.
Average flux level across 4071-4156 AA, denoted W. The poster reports 58.5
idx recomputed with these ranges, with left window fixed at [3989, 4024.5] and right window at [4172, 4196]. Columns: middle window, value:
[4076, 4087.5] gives 0.3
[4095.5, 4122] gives 3.5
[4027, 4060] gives 0.6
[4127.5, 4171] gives -0.3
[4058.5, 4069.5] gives 0.1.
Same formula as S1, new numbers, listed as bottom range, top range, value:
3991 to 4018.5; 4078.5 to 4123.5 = 0.90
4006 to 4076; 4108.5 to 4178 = 0.99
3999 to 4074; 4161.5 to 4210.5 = 1.00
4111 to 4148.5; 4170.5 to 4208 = 1.01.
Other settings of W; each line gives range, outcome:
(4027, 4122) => 58.7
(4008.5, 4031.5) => 62.4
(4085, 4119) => 54.9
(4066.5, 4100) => 59.4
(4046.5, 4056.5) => 61.7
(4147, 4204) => 61.4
